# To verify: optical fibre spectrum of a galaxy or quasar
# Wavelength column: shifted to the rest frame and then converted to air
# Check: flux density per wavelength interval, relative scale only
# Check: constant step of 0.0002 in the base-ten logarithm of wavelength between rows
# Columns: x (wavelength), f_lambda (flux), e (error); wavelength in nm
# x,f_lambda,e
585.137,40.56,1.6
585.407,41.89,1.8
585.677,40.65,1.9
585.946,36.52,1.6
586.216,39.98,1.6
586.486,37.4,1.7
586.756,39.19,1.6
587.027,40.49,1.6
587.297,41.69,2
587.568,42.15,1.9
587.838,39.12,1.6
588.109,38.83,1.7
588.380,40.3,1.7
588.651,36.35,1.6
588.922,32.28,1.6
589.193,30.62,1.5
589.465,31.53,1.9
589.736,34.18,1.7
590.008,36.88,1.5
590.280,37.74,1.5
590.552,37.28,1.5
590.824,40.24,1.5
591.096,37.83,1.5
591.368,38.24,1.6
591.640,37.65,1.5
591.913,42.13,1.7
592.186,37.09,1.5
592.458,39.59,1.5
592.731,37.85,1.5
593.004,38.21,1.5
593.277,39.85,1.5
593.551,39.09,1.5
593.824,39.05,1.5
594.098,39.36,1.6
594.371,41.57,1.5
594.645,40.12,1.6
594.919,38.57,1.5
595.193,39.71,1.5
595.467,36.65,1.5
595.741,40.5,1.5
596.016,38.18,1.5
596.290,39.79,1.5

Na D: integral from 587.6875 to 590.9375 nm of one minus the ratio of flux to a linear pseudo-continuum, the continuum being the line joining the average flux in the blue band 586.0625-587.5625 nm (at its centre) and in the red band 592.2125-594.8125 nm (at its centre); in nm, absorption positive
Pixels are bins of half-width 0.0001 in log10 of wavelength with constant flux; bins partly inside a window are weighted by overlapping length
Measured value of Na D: 0.28 nm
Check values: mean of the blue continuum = 39.9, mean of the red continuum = 39.3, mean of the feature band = 36.3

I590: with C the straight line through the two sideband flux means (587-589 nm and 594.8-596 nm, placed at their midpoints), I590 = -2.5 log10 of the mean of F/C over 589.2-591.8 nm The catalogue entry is 0.07 mag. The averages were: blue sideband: 39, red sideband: 38.8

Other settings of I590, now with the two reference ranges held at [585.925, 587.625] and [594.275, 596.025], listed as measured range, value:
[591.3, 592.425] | 0.02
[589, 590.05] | 0.20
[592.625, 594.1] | 0.02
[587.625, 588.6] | 0.01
